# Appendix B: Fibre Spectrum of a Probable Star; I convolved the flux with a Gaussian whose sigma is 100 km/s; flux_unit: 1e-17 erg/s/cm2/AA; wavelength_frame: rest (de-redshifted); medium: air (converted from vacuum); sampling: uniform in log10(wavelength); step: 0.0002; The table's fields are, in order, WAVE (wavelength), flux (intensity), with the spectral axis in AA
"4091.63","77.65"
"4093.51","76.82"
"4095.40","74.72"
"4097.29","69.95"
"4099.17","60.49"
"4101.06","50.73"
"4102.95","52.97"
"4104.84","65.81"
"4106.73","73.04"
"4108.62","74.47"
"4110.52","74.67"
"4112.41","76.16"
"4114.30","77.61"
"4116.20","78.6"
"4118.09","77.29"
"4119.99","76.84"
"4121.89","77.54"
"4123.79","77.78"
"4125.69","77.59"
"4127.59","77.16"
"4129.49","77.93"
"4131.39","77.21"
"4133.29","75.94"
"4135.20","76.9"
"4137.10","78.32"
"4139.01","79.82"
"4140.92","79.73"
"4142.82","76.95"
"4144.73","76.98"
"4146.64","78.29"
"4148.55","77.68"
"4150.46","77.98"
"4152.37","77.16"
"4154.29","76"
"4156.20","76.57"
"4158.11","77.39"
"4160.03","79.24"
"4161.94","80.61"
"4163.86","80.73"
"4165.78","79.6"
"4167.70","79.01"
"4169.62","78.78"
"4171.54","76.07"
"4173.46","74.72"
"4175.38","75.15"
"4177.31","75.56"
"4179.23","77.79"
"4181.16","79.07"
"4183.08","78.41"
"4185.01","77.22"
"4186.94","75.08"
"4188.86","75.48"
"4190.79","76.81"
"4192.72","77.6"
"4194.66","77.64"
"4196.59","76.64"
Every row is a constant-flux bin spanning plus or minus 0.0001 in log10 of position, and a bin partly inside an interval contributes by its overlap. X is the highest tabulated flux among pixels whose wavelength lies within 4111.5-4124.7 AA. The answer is 78.6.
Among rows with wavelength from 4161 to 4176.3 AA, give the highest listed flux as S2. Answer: 80.73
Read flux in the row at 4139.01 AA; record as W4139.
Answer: 79.82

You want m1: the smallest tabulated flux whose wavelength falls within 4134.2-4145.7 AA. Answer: 76.9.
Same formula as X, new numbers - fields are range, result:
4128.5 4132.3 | 77.93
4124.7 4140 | 79.82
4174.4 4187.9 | 79.07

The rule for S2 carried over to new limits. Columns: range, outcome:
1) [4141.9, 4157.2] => 78.29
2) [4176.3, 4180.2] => 77.79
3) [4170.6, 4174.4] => 76.07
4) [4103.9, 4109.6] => 74.47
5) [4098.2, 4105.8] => 65.81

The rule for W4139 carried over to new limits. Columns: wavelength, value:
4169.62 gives 78.78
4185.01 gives 77.22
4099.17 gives 60.49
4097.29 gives 69.95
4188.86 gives 75.48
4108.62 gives 74.47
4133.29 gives 75.94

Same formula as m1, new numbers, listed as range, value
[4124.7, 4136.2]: 75.94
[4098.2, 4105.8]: 50.73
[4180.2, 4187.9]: 75.08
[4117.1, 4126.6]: 76.84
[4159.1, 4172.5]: 76.07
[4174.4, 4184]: 75.15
